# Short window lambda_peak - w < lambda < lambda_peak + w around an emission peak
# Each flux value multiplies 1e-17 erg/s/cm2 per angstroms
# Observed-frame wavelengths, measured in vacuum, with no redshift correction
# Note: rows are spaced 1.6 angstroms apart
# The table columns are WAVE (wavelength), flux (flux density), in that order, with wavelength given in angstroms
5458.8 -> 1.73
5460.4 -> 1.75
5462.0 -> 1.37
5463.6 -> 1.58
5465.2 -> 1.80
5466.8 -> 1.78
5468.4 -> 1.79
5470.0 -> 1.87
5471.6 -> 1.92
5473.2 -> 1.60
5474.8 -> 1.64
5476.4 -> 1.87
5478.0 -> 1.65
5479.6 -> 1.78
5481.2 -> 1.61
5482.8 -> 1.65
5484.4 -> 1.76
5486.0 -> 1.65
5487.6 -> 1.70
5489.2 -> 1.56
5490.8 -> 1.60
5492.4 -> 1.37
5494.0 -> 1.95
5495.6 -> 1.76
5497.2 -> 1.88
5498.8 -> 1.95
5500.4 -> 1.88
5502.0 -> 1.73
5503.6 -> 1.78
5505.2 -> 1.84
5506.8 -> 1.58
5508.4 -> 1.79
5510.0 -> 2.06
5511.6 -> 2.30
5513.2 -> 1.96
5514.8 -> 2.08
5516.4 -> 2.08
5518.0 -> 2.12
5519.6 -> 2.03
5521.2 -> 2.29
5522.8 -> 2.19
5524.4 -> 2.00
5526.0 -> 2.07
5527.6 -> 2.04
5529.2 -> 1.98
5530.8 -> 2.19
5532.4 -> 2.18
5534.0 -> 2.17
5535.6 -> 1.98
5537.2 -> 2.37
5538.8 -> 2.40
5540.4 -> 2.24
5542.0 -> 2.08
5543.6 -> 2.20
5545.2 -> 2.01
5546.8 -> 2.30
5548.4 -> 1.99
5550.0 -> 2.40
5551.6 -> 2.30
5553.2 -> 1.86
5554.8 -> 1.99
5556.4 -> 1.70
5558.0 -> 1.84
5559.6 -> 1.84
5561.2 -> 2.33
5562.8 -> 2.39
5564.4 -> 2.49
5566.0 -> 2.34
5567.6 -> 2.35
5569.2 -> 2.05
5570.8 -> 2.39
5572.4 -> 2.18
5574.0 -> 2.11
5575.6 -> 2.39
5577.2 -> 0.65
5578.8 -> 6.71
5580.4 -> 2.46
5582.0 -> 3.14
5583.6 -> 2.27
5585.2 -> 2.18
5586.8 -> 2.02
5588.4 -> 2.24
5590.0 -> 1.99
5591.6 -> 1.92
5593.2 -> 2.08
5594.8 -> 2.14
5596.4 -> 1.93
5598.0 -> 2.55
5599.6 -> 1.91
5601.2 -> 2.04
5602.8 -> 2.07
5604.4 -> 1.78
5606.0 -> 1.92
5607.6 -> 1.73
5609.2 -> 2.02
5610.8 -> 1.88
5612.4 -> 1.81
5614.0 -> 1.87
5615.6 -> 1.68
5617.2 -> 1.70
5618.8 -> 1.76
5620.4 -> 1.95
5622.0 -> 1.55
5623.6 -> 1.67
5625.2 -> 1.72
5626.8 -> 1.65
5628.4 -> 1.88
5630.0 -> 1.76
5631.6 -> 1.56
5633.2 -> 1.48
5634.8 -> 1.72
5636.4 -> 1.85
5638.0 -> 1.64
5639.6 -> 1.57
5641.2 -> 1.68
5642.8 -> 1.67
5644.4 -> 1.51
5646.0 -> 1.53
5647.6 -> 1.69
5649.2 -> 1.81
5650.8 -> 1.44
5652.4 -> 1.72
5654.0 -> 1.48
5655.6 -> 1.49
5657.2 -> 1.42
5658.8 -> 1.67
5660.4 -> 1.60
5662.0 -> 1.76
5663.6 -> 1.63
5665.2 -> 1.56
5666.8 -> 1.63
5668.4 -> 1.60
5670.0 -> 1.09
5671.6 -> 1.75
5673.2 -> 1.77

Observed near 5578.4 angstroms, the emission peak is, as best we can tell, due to C III]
